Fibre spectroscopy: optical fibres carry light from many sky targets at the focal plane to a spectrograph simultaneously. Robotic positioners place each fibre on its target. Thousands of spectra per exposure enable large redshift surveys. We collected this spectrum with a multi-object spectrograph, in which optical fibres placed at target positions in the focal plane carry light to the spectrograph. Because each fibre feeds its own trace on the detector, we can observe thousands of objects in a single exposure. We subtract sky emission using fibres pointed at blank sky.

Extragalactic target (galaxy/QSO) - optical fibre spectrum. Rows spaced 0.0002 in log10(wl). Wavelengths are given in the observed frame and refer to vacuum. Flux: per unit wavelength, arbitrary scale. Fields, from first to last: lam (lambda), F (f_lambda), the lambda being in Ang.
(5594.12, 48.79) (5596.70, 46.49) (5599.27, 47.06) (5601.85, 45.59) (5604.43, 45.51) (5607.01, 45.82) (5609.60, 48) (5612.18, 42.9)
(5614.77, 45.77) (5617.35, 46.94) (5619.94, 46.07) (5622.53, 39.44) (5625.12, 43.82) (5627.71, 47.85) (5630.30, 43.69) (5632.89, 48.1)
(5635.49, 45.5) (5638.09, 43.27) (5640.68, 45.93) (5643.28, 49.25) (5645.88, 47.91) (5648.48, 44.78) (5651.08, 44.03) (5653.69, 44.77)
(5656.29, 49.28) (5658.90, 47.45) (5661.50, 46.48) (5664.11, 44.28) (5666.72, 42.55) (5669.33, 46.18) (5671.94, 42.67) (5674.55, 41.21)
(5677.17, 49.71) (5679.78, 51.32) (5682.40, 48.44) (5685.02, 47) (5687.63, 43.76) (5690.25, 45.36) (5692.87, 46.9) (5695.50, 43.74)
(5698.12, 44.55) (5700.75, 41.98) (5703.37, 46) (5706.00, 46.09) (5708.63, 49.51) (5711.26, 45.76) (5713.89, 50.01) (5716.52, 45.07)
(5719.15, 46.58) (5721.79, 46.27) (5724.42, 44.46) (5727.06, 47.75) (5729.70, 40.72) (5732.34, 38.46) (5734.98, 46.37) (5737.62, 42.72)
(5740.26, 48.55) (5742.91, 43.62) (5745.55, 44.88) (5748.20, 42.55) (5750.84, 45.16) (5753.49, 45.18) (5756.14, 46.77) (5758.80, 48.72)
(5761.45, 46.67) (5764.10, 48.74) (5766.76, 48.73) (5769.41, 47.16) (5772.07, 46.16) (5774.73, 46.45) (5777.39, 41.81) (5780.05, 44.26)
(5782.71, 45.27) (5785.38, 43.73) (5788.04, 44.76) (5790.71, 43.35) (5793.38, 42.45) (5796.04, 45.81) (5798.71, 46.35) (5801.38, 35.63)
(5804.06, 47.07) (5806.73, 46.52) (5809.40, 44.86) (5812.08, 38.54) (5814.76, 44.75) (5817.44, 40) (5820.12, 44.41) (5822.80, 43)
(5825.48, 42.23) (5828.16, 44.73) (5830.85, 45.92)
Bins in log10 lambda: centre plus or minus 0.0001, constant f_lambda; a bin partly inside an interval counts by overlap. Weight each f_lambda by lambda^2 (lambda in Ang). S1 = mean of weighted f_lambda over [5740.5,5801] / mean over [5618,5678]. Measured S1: 1.04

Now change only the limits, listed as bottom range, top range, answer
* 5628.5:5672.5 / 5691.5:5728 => 1.03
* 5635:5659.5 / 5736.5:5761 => 1.02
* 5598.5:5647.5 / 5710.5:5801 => 1.04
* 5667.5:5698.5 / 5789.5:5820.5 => 0.98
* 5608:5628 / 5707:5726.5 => 1.08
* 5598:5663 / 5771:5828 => 1.01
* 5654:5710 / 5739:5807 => 1.02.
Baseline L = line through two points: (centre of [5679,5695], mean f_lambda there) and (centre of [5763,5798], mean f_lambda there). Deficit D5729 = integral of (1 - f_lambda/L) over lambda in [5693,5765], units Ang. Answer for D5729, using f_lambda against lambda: 1.0 Ang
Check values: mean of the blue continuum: 46.8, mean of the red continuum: 45.3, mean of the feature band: 45.4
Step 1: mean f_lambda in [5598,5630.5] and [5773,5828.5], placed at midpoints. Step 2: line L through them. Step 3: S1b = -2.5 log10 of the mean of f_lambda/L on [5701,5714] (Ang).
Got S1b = -0.055 mag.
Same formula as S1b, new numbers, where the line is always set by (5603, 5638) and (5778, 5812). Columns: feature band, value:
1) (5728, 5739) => 0.05 mag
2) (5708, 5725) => -0.05 mag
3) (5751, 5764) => -0.06 mag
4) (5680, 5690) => -0.05 mag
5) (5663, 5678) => 0.01 mag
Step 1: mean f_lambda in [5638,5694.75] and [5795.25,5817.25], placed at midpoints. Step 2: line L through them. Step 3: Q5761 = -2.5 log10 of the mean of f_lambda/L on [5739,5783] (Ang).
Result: -0.04 mag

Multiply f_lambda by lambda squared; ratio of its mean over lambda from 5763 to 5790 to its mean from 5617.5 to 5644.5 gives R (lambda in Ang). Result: 1.1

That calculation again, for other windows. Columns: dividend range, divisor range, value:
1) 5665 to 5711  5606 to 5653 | 1.03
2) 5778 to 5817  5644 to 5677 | 1.01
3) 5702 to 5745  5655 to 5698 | 1.01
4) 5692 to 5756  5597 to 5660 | 1.02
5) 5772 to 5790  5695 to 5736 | 1.01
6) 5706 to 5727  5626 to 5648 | 1.04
